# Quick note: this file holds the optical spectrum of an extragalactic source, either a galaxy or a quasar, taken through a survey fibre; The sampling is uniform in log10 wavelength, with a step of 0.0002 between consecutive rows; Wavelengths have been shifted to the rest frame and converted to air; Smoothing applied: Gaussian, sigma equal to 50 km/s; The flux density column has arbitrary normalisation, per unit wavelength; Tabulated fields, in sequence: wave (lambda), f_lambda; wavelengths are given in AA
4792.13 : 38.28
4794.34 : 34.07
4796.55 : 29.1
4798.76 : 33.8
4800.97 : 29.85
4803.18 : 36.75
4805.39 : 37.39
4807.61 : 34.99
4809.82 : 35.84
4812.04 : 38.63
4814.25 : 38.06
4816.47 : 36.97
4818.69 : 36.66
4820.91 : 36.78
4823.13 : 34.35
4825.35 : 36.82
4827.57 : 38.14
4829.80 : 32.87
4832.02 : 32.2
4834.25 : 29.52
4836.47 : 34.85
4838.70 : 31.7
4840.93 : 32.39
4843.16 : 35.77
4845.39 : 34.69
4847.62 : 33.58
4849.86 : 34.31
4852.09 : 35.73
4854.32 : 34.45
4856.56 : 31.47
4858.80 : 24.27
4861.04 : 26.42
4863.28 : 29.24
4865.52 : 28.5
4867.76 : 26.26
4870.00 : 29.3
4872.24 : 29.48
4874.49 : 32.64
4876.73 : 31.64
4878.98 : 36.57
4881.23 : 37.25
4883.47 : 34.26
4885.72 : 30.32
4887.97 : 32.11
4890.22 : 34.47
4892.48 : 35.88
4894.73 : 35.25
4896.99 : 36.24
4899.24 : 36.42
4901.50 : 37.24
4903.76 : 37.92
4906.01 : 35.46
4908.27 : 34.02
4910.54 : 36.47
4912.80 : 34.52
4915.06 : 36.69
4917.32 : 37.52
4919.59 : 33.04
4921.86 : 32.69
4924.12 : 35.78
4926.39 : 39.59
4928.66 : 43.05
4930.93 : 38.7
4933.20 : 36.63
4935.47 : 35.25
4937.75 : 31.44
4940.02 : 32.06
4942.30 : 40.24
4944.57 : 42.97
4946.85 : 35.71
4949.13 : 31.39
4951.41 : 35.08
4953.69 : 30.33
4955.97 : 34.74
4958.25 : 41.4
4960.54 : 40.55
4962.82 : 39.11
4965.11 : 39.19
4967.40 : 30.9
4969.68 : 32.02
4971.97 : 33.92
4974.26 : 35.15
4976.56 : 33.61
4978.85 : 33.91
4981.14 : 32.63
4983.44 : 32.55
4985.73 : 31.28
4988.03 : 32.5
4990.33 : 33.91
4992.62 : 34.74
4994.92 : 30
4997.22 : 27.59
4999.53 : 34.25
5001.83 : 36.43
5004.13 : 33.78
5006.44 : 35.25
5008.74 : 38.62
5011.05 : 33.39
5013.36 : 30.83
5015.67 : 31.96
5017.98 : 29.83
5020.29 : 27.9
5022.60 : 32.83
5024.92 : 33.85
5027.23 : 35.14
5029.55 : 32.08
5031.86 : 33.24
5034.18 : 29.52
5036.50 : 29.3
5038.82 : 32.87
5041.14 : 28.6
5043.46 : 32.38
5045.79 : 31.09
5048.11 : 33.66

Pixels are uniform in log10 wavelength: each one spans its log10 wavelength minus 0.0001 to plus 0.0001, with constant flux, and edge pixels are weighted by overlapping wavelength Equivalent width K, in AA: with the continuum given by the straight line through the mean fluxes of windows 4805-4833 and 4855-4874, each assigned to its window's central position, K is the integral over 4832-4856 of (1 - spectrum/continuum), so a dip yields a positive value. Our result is -1.34 AA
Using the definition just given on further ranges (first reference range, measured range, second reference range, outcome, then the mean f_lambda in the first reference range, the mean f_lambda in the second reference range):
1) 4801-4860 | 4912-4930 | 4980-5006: -1.69 AA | 34.5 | 32.8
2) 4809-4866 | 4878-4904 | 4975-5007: -1.40 AA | 33.7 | 33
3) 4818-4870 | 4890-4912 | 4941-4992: -1.46 AA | 32.5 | 35.1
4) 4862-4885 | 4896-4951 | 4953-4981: -4.47 AA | 31.5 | 35.4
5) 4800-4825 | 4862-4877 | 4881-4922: 2.56 AA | 36.1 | 35.2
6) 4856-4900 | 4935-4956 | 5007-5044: -1.94 AA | 31.9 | 32.1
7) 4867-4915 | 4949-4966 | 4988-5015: -1.52 AA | 34.1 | 33.5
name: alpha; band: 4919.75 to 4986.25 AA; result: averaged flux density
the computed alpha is 35.6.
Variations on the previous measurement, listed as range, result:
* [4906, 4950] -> 36.2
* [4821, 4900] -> 32.9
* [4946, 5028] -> 33.8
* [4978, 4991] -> 32.7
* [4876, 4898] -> 34.4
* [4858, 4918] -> 33.2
